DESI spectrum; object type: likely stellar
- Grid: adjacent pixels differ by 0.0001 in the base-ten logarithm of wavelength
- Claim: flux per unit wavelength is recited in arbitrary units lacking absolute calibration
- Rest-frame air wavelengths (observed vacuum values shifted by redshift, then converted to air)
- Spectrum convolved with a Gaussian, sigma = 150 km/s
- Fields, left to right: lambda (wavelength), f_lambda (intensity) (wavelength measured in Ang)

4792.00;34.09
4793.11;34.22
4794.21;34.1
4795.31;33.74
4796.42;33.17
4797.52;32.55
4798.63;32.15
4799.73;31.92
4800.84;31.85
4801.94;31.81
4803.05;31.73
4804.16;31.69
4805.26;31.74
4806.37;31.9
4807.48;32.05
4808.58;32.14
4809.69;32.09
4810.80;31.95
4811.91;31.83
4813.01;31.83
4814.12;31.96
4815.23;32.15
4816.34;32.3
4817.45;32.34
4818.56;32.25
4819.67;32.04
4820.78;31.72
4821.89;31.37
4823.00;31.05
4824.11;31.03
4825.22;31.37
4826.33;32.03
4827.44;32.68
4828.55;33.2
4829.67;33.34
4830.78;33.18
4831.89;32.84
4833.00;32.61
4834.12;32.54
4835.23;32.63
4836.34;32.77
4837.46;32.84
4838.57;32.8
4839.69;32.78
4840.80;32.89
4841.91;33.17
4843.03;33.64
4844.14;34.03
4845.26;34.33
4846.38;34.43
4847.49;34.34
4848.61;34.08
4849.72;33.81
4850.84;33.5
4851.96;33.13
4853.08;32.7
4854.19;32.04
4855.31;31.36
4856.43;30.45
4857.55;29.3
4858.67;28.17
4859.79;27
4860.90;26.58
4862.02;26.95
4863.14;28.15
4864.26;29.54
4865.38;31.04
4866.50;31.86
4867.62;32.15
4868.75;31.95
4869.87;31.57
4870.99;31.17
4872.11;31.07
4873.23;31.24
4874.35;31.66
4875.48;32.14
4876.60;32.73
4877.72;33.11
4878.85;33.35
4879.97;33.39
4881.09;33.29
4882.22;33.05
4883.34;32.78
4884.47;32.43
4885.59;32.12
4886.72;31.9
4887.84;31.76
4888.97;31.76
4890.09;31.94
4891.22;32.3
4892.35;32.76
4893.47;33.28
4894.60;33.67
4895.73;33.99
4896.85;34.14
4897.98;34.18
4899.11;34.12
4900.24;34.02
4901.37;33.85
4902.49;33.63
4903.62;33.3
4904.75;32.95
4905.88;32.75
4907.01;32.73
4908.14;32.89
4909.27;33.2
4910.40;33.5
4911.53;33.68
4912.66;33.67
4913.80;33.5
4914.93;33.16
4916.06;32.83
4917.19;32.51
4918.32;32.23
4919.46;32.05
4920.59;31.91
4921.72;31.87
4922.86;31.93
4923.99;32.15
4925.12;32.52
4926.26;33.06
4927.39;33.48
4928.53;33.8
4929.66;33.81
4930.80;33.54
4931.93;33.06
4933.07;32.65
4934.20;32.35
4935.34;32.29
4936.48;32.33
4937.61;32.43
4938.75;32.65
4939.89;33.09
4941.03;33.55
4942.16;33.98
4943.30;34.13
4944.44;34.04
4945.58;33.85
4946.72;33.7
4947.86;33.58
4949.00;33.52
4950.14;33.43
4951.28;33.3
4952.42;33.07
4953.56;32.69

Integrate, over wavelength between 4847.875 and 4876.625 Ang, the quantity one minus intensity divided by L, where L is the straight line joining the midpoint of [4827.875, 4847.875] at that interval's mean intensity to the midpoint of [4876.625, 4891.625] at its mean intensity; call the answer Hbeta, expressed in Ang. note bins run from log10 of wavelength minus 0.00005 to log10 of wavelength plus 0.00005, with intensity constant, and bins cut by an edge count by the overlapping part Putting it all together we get 1.7 Ang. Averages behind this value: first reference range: 33.2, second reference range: 32.6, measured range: 31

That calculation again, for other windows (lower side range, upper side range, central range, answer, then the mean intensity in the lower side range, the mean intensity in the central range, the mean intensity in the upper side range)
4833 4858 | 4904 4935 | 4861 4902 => 0.9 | 32.9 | 32.2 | 32.9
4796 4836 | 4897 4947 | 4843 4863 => 0.6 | 32.1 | 31.5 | 33.1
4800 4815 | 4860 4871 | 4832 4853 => -1.8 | 31.9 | 33.3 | 30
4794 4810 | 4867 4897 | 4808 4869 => 0.8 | 32.3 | 31.9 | 32.4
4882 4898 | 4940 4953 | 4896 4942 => 0.2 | 32.8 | 33.1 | 33.6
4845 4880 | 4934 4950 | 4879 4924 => -0.8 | 31.5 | 32.9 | 33.3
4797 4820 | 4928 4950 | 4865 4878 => 0.3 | 32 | 31.8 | 33.3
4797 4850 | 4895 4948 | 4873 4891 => 0.2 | 32.5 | 32.4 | 33.2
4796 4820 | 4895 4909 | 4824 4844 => -0.2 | 32.1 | 32.8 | 33.5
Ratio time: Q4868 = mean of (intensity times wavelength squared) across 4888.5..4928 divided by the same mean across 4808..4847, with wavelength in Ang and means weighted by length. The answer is 1.05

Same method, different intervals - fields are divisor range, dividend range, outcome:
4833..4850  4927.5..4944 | 1.03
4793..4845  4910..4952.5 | 1.07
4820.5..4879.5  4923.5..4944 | 1.07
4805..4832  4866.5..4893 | 1.03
